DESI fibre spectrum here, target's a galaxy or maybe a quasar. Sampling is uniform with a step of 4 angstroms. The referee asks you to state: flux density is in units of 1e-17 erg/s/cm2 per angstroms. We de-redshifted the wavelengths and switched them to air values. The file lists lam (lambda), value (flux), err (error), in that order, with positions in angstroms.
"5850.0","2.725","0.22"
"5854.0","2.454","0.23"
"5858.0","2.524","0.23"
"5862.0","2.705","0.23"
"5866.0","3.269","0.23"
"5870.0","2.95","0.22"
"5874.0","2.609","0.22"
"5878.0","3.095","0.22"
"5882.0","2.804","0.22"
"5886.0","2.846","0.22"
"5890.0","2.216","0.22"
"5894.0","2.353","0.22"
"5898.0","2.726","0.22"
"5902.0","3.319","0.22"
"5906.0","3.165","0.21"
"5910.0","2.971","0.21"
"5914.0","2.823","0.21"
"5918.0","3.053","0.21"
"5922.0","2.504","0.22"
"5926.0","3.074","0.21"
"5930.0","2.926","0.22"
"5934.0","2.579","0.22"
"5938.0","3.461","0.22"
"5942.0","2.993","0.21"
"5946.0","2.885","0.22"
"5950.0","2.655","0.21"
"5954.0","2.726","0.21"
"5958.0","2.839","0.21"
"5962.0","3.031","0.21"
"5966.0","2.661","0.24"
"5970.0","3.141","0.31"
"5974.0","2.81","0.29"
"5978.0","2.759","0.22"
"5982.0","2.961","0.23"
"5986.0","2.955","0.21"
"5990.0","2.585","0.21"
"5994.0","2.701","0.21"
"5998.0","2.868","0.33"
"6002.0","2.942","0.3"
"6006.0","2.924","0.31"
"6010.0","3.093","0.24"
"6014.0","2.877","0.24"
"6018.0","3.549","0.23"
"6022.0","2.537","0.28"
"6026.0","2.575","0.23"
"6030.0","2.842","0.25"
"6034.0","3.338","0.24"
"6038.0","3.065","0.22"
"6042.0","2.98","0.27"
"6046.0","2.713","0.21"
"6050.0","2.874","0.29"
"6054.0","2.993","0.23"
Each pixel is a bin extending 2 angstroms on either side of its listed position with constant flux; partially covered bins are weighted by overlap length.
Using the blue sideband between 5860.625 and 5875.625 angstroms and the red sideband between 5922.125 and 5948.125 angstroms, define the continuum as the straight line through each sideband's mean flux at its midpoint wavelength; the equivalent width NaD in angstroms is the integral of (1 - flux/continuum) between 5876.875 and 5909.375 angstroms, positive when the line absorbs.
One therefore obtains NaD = 1.15 angstroms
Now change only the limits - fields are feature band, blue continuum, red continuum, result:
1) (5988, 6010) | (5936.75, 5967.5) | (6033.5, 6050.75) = 0.8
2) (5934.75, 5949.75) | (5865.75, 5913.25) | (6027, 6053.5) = -0.7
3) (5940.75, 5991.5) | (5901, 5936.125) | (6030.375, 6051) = 1.8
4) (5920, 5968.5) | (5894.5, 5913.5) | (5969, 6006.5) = 0.9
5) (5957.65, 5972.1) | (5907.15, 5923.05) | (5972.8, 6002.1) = -0.5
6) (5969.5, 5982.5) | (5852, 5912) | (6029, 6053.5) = 0.1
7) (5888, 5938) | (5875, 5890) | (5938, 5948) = 1.5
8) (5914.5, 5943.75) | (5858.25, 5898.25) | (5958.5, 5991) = -1.3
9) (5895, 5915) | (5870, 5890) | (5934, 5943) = -0.4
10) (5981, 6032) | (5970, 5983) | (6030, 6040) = 2.2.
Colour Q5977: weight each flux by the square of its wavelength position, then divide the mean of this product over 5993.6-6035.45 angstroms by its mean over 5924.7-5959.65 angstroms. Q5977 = 1.04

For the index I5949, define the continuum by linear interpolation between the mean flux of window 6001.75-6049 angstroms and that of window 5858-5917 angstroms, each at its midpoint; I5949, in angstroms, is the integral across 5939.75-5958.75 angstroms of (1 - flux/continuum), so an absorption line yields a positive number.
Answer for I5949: 0.4 angstroms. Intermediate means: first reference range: 2.84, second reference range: 2.95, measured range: 2.83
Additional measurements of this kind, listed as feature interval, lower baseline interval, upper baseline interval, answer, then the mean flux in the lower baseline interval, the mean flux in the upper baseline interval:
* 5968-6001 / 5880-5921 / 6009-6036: 0.8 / 2.82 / 2.97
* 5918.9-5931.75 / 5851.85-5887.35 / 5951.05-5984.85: -0.1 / 2.81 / 2.86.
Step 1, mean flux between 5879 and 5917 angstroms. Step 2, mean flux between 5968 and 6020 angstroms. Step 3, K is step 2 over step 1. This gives 1.0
